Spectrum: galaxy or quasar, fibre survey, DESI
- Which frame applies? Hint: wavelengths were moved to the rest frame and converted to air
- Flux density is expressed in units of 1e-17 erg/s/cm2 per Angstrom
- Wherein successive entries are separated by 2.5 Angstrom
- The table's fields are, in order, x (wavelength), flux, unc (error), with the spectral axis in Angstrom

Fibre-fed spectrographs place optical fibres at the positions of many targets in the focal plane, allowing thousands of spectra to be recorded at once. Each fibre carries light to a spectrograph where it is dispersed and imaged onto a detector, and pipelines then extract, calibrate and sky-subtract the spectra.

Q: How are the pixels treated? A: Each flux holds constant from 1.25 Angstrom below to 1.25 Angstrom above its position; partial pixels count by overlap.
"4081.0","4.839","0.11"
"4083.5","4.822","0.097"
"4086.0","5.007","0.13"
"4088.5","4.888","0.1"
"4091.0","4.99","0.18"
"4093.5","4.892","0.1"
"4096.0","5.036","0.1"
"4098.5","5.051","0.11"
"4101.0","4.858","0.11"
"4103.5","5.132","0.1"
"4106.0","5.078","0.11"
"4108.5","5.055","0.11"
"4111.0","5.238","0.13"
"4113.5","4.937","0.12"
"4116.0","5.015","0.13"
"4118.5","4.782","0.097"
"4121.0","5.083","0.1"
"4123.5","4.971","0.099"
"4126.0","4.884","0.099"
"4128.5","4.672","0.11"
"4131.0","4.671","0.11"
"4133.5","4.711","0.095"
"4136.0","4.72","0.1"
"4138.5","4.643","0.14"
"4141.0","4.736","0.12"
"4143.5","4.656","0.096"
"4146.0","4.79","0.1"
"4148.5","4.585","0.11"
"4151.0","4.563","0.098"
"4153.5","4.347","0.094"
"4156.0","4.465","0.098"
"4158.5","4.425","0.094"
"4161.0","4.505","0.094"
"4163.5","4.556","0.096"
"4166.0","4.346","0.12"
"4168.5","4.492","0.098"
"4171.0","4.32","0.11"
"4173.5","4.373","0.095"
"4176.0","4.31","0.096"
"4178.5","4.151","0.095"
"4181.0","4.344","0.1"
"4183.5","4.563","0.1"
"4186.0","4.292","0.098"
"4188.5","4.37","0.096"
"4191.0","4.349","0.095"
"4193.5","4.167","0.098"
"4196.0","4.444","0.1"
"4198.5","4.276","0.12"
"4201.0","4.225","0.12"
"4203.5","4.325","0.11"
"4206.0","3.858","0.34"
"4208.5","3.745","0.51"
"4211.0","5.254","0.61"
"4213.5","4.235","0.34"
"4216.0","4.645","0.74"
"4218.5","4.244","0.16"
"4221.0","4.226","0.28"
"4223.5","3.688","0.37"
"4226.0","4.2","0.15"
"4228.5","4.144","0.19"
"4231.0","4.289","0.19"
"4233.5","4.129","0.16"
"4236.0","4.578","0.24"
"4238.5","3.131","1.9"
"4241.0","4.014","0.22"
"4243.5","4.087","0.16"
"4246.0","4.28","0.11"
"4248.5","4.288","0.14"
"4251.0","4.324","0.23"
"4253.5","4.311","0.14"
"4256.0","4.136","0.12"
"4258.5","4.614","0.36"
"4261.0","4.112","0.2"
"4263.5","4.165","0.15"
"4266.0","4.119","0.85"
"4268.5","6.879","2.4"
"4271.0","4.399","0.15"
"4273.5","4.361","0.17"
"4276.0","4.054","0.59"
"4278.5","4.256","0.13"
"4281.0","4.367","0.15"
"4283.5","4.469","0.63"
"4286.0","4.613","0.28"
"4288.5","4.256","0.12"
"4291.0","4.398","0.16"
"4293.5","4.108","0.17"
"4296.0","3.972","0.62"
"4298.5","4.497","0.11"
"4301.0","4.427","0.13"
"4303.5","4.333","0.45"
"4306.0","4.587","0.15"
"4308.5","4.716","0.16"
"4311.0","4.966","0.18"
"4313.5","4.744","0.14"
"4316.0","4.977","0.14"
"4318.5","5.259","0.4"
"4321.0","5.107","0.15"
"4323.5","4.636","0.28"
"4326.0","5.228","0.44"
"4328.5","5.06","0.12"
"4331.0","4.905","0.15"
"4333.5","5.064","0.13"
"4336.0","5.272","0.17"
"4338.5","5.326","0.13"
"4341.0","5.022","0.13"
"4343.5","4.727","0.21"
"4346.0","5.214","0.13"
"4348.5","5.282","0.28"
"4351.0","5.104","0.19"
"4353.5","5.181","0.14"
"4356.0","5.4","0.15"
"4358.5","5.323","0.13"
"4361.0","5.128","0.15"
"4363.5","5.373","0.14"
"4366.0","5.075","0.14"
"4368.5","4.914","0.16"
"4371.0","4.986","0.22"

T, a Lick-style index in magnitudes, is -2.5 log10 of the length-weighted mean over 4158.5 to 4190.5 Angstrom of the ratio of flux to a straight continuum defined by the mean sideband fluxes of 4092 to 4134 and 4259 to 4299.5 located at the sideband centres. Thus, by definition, 0.09 mag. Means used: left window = 4.95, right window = 4.44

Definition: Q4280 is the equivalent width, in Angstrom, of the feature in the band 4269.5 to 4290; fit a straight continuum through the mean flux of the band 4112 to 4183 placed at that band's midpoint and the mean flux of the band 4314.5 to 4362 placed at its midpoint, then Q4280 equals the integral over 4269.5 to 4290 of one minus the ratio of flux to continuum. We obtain 2.4 Angstrom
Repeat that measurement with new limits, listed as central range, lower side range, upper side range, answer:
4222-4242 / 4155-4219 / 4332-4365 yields 2.5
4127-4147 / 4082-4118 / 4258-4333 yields 0.9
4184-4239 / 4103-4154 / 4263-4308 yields 4.7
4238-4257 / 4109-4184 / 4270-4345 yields 2.2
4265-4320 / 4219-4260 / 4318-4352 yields 1.0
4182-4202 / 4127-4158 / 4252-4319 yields 1.1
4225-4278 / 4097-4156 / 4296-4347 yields 6.0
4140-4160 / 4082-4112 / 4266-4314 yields 1.3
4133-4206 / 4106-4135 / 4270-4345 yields 6.3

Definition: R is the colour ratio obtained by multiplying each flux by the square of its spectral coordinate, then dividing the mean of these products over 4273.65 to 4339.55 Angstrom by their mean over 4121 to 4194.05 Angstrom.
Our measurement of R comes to 1.11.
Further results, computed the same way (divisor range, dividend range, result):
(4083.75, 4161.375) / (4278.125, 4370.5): 1.11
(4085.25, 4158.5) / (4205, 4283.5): 0.94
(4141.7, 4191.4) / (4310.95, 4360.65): 1.24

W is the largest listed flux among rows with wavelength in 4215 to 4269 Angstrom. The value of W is 6.879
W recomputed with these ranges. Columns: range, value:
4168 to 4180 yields 4.492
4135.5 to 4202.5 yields 4.79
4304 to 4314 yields 4.966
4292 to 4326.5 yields 5.259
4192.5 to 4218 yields 5.254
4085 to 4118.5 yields 5.238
